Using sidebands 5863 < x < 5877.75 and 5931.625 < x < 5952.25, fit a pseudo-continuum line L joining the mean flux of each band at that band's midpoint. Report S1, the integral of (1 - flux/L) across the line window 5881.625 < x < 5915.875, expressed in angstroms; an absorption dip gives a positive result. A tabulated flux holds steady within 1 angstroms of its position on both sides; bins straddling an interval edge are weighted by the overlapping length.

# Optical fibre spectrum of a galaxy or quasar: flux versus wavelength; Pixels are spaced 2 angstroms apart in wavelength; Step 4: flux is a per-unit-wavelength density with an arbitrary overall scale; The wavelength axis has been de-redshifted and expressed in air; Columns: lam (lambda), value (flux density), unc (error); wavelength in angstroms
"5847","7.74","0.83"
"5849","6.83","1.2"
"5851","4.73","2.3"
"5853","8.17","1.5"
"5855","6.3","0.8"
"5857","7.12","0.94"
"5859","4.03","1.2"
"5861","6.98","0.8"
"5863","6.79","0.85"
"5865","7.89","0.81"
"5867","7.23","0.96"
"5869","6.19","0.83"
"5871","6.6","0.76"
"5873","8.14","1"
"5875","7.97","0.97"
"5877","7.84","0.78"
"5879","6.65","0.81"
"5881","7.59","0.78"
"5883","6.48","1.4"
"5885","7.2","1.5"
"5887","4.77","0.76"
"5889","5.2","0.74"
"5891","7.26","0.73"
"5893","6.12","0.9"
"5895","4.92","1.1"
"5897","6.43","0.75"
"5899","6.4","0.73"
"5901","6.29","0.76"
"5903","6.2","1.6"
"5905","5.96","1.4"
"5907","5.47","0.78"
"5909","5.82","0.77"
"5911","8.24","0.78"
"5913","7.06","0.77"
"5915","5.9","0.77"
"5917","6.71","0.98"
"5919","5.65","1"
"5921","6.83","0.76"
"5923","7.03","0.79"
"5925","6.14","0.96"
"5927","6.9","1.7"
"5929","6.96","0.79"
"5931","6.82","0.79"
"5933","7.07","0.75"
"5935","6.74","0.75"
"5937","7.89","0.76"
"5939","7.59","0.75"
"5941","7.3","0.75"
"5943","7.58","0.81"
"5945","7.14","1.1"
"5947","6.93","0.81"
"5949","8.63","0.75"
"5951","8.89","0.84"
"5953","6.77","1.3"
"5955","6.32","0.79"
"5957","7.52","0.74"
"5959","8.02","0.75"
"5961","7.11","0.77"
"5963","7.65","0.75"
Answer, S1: 5.5 angstroms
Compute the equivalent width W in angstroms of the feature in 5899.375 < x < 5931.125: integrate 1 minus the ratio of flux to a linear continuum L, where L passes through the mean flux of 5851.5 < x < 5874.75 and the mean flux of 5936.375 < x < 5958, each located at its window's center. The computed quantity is 3.3 angstroms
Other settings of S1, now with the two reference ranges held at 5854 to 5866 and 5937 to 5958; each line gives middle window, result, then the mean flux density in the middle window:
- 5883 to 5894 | 1.11 angstroms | 6.14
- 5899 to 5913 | 1.28 angstroms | 6.39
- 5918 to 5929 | 1.02 angstroms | 6.55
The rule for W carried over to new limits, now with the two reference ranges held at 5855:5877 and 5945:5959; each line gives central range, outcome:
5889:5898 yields 1.3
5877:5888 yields 0.6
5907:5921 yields 1.4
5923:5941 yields 0.9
